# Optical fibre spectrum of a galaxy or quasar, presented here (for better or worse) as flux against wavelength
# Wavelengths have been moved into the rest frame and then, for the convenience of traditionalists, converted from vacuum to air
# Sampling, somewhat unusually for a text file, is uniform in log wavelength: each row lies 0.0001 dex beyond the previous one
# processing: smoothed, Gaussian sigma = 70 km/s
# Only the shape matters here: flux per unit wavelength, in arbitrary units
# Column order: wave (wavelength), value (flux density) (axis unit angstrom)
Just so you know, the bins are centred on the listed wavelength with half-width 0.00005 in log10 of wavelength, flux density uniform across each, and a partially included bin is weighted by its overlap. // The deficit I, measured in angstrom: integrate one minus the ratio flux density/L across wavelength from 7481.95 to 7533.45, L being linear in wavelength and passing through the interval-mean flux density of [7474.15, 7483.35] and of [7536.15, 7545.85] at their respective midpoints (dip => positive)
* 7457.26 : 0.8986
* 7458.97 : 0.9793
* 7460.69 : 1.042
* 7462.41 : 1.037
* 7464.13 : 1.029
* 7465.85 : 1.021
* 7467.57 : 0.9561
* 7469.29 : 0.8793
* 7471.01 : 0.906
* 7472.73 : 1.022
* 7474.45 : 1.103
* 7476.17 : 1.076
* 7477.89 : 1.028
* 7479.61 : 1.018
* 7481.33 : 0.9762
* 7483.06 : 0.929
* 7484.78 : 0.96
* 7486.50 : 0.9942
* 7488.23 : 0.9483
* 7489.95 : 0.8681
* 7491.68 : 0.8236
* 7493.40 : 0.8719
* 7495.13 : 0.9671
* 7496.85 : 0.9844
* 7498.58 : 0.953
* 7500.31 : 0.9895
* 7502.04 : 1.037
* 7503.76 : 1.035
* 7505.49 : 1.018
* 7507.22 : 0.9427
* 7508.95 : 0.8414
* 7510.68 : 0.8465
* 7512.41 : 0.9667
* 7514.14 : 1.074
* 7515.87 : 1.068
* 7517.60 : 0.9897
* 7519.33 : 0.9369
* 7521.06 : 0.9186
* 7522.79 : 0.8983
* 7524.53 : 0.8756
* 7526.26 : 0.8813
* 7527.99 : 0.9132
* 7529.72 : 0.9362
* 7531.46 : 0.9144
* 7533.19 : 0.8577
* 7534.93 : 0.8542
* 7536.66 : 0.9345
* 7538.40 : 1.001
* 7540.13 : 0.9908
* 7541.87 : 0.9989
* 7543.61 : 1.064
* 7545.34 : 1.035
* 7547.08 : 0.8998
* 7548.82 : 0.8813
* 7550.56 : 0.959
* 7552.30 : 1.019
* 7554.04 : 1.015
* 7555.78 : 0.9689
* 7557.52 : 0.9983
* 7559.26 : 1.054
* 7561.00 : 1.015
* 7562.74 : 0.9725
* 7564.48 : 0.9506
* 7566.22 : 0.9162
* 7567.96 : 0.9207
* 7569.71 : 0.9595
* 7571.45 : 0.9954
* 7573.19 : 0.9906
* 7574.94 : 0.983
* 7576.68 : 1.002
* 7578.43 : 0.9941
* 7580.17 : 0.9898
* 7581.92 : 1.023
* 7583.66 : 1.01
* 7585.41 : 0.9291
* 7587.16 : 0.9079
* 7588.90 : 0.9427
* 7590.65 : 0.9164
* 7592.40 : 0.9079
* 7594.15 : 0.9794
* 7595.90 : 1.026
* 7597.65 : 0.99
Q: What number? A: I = 3.67 angstrom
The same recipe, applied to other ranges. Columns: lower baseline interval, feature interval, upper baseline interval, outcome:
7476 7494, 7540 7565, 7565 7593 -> -0.8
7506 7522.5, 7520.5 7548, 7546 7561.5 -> 0.9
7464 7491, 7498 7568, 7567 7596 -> 0.9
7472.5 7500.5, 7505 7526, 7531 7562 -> 0.5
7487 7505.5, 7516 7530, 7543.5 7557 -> 0.6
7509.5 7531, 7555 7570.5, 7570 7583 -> 0.1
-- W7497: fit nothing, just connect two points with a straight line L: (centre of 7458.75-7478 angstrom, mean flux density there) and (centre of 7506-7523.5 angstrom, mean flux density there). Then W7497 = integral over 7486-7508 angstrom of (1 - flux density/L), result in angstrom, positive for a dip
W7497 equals 0.4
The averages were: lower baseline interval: 1.01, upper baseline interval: 0.95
